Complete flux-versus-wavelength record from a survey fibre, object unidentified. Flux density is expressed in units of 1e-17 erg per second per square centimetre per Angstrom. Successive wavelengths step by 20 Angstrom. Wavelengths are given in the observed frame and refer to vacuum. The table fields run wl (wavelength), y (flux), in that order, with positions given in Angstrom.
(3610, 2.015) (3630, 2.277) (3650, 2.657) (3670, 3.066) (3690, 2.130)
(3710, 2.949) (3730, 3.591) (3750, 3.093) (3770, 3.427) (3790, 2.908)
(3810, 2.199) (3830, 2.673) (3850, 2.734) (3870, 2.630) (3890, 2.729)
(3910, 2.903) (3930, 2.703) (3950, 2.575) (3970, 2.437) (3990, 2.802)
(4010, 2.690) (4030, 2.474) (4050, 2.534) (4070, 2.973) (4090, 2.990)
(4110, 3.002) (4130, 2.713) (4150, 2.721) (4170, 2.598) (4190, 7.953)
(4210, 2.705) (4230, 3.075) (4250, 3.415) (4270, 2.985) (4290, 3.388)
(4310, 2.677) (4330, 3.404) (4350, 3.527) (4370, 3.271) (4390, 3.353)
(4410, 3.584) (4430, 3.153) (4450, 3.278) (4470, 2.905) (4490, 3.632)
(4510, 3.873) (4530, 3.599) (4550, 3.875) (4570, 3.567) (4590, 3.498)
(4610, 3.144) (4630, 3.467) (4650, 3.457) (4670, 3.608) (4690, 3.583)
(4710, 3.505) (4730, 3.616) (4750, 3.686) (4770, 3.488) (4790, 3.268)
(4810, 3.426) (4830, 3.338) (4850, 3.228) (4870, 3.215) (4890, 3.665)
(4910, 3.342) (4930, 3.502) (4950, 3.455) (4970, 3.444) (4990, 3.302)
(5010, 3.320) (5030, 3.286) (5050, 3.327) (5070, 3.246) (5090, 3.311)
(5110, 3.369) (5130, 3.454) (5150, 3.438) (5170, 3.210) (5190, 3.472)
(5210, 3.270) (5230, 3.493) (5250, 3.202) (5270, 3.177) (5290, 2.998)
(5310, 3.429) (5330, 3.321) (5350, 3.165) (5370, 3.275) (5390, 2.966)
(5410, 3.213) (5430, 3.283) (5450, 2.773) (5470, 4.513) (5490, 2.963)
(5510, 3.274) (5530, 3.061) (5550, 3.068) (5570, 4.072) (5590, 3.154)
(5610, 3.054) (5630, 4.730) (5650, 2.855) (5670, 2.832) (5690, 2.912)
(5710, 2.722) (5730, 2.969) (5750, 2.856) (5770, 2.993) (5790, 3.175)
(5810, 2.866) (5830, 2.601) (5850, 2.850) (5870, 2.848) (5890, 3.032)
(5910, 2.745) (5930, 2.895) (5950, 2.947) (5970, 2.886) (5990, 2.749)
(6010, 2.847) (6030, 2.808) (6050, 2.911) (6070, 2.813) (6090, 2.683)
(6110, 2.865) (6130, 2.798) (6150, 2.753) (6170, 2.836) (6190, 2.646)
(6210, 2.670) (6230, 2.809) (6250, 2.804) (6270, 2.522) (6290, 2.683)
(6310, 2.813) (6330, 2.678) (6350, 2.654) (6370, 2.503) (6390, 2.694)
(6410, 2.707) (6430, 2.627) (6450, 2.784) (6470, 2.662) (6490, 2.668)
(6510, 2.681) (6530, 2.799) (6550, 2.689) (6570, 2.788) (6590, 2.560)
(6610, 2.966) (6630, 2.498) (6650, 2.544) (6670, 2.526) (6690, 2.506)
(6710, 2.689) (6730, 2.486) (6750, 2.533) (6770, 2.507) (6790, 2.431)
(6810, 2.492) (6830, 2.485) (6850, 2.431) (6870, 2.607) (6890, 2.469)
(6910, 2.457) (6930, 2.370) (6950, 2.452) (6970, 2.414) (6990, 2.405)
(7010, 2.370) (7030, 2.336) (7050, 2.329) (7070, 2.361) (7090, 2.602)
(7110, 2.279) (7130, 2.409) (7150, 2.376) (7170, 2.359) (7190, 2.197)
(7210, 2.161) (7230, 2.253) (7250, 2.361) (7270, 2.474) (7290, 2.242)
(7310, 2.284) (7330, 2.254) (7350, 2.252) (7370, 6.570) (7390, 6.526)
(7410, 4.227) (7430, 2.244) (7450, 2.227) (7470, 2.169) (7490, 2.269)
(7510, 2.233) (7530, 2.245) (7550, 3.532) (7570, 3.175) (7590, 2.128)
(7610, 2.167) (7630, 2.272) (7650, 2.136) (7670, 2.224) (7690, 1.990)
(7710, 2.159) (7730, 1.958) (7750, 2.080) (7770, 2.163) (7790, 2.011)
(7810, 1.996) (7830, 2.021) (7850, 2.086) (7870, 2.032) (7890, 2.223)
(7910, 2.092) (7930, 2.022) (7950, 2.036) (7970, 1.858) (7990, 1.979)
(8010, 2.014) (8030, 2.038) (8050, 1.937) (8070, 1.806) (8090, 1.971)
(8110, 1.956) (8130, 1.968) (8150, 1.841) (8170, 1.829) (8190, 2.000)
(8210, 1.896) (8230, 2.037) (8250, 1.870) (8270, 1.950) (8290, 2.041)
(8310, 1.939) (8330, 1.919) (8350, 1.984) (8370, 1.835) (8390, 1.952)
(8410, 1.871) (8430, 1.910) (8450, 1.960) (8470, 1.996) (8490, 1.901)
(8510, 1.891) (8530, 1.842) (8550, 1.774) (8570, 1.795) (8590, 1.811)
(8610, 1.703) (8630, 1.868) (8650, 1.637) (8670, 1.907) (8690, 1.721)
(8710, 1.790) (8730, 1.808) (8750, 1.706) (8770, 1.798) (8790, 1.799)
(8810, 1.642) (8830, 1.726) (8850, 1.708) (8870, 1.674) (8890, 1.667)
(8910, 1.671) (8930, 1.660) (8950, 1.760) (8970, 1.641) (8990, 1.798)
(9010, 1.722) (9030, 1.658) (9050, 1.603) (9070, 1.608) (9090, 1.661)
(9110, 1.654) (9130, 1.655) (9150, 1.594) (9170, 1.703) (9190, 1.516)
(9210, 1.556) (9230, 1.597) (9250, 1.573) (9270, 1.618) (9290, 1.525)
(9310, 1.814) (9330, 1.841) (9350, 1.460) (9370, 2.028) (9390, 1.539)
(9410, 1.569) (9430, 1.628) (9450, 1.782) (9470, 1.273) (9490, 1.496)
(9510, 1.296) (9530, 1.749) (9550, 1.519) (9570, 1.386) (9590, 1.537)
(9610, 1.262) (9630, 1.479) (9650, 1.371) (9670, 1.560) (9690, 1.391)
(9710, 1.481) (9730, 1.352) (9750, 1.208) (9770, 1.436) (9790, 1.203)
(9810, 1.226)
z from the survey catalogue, 0.12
